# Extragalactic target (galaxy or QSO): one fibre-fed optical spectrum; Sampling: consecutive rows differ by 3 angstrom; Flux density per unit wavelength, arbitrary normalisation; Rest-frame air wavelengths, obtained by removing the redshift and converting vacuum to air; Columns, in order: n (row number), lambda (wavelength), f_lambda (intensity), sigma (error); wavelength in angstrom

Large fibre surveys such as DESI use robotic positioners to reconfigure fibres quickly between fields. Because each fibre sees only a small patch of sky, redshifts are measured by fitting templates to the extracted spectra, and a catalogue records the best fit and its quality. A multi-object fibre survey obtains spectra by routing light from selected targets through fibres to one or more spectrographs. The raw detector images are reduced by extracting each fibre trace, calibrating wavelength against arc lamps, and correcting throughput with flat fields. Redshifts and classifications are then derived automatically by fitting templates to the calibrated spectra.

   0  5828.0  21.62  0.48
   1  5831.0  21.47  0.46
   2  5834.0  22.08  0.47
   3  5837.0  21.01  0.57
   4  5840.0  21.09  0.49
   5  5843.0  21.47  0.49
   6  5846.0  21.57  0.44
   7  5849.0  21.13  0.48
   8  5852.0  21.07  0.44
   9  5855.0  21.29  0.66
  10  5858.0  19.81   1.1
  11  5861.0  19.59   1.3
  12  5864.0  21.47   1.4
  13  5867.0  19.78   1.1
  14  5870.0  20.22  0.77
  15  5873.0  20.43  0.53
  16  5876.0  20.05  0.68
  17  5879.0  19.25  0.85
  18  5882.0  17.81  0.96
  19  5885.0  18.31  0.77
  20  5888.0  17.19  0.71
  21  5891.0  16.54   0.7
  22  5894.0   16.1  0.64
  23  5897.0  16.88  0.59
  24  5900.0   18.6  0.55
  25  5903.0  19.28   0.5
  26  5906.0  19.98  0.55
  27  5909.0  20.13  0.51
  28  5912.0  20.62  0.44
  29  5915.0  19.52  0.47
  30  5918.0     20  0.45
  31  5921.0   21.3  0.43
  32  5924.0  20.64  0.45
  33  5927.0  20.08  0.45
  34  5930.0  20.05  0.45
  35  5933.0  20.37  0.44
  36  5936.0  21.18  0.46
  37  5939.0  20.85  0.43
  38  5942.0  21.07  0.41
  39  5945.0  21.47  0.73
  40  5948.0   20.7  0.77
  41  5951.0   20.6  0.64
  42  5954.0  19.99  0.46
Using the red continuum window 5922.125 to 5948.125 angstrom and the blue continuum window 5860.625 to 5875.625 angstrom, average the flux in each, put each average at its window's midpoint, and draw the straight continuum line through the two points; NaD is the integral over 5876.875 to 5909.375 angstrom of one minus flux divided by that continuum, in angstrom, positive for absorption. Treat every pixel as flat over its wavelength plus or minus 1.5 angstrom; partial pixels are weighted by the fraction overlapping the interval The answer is 3.7 angstrom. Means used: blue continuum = 20.3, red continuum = 20.7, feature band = 18.2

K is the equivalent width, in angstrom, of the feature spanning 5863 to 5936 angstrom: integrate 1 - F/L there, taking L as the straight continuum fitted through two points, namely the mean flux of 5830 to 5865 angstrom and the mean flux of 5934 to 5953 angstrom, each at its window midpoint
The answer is 5.6 angstrom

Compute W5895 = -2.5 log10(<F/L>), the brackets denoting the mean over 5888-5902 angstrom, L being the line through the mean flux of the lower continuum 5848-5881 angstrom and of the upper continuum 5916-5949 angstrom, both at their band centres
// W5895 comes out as 0.19 mag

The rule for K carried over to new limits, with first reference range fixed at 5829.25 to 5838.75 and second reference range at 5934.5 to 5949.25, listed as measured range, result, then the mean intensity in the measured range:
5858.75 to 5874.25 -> 0.8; 20.3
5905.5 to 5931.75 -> 1.1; 20.3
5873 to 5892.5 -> 2.7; 18.4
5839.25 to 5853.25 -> 0.1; 21.3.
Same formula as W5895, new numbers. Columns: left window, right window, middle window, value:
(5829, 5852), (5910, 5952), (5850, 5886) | 0.06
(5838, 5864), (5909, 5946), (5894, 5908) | 0.12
